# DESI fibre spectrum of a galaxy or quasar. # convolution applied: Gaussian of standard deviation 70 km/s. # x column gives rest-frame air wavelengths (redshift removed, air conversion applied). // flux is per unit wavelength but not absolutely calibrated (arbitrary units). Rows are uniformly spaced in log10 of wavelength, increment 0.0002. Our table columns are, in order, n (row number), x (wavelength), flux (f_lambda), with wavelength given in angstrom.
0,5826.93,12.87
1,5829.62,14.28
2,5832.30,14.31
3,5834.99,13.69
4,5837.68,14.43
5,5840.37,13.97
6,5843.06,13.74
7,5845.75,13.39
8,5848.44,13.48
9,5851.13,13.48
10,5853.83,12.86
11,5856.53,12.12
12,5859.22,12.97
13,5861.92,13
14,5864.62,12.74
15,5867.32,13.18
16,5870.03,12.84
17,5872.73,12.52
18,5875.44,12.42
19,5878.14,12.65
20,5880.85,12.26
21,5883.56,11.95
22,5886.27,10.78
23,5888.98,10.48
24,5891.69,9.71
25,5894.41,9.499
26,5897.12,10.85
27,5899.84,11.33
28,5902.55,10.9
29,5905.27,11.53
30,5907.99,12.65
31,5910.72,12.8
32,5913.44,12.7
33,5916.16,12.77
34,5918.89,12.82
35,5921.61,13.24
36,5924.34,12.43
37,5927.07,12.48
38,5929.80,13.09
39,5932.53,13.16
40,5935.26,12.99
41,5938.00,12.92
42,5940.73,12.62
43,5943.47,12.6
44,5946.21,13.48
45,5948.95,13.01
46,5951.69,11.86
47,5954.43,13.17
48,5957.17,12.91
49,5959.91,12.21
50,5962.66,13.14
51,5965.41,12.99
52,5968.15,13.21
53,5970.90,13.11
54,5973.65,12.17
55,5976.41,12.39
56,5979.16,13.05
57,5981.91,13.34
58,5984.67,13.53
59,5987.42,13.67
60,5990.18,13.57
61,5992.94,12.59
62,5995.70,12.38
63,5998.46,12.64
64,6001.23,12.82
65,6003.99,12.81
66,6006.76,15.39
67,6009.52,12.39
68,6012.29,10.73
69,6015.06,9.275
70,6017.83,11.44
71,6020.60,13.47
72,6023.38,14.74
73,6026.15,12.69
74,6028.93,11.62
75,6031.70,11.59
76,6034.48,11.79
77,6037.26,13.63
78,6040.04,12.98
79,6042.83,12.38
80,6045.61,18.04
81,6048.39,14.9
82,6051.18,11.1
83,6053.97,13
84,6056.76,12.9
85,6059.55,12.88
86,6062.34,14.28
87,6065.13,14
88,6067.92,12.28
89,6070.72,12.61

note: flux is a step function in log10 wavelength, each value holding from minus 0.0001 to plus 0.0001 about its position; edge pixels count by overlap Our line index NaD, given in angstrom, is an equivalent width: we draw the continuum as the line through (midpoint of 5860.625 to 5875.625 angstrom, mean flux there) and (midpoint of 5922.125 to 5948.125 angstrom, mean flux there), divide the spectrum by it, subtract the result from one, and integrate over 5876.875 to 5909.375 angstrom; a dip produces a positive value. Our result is 4.1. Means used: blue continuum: 12.8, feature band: 11.2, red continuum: 12.9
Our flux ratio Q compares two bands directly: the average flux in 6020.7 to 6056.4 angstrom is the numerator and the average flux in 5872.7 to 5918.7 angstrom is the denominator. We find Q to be 1.1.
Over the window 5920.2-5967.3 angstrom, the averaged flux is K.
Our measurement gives 12.8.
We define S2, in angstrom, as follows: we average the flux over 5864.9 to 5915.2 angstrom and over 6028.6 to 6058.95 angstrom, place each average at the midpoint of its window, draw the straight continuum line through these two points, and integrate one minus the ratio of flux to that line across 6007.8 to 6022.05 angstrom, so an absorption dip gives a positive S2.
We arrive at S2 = 1.4 angstrom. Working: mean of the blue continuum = 11.8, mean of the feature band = 11.6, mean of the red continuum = 13.1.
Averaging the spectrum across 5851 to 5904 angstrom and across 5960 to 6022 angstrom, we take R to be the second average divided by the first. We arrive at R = 1.1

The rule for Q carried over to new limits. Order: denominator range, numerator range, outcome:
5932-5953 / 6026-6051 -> 1.03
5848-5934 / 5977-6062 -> 1.06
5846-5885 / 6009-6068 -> 1.01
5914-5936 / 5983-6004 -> 1.01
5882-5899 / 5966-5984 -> 1.22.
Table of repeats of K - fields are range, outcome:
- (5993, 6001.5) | 12.6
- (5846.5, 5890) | 12.5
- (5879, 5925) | 11.7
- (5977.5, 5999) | 13.1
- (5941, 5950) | 13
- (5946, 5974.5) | 12.8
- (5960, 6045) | 12.8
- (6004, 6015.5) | 12.3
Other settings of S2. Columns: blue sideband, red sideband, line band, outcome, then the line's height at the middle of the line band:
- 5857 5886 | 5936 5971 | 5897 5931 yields 1.1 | 12.7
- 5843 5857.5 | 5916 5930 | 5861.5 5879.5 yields 0.4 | 13.1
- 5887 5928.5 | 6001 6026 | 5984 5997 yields -0.8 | 12.4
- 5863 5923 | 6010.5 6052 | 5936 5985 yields -2.2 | 12.3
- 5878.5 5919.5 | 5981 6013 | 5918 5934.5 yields -1.3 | 12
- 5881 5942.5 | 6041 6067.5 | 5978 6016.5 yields 0.8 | 13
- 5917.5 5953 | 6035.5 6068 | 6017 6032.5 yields 0.8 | 13.4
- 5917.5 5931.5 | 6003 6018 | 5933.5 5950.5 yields -0.4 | 12.7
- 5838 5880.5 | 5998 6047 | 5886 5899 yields 2.7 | 13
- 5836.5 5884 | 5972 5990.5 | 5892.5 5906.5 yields 2.4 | 13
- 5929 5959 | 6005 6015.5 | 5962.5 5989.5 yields -1.1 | 12.6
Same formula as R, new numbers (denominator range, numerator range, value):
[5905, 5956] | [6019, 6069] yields 1.04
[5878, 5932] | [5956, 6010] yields 1.10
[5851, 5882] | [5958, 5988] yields 1.02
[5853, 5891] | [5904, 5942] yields 1.04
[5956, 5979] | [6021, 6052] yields 1.04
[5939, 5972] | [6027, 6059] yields 1.02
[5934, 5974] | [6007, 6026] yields 0.95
